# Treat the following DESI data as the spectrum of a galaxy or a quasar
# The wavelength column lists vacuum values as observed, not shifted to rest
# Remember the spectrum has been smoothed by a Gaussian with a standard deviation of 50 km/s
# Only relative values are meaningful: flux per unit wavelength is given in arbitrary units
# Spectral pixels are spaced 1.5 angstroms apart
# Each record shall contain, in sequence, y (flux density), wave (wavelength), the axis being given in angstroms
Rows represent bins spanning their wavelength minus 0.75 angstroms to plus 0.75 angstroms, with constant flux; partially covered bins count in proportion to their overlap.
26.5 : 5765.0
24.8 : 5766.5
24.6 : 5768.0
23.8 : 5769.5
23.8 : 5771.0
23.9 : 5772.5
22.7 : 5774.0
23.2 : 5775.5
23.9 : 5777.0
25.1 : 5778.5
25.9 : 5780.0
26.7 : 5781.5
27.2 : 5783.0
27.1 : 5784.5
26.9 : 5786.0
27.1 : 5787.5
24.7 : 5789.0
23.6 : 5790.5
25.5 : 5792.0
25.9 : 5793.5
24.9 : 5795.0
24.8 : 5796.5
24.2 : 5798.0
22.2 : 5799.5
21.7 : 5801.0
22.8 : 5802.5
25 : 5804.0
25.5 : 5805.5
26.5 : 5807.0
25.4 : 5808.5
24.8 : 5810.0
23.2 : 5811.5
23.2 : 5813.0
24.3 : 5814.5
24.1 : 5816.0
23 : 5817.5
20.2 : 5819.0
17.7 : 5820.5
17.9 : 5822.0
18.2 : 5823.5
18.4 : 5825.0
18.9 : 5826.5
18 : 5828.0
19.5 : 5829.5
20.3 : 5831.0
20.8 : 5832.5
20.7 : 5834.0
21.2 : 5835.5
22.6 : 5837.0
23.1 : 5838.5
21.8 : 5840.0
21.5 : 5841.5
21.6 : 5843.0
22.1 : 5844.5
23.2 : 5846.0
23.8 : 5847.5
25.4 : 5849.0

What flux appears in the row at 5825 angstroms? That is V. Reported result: 18.4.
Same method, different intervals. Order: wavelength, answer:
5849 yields 25.4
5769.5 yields 23.8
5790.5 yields 23.6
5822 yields 17.9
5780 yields 25.9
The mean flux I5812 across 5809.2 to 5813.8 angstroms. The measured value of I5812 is 23.8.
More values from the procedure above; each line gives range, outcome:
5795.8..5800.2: 23.7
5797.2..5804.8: 23.2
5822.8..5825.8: 18.3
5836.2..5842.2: 22.2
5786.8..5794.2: 25.3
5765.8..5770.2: 24.4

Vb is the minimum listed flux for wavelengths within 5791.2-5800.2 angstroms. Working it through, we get 22.2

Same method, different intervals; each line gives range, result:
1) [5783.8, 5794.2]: 23.6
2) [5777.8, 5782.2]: 25.1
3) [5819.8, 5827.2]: 17.7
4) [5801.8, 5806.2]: 22.8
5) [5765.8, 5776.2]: 22.7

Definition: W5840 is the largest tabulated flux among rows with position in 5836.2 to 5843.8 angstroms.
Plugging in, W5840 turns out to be 23.1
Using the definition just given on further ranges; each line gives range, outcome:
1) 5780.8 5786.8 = 27.2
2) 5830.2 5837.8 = 22.6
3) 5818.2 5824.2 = 20.2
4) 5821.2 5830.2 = 19.5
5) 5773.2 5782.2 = 26.7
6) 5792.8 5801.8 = 25.9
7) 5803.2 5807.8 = 26.5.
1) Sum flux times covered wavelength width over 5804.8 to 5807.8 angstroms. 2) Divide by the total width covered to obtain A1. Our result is 26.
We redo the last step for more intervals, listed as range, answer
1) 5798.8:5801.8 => 22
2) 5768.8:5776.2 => 23.5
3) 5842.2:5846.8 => 22.3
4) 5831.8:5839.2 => 21.7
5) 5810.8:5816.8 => 23.7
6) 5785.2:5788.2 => 27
